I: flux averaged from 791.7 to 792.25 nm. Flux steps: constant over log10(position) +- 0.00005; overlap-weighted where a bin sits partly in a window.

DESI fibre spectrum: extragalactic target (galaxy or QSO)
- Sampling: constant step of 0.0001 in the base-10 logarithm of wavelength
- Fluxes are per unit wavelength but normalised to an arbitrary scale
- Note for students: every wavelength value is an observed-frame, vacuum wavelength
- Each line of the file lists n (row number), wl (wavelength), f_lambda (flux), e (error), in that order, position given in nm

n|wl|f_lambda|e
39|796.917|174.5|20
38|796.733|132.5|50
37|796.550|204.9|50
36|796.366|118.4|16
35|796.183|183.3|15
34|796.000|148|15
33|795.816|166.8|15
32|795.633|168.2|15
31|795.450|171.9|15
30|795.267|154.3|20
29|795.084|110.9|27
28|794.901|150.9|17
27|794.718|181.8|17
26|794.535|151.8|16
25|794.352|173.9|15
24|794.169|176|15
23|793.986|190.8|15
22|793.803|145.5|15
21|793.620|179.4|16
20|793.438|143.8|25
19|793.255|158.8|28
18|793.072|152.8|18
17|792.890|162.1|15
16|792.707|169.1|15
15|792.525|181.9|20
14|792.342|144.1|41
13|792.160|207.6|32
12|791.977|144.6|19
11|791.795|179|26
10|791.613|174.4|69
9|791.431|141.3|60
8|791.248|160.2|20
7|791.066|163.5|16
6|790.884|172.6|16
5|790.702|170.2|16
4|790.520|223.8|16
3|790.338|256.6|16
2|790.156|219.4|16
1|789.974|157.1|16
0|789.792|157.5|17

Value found 177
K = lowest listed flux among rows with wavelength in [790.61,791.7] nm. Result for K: 141.3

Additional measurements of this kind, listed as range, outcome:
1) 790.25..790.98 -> 170.2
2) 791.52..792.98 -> 144.1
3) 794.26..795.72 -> 110.9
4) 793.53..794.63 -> 145.5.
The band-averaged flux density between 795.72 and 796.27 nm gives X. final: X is 166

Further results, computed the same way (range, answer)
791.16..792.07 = 160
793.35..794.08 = 165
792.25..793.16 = 162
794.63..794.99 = 166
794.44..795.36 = 150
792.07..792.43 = 176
